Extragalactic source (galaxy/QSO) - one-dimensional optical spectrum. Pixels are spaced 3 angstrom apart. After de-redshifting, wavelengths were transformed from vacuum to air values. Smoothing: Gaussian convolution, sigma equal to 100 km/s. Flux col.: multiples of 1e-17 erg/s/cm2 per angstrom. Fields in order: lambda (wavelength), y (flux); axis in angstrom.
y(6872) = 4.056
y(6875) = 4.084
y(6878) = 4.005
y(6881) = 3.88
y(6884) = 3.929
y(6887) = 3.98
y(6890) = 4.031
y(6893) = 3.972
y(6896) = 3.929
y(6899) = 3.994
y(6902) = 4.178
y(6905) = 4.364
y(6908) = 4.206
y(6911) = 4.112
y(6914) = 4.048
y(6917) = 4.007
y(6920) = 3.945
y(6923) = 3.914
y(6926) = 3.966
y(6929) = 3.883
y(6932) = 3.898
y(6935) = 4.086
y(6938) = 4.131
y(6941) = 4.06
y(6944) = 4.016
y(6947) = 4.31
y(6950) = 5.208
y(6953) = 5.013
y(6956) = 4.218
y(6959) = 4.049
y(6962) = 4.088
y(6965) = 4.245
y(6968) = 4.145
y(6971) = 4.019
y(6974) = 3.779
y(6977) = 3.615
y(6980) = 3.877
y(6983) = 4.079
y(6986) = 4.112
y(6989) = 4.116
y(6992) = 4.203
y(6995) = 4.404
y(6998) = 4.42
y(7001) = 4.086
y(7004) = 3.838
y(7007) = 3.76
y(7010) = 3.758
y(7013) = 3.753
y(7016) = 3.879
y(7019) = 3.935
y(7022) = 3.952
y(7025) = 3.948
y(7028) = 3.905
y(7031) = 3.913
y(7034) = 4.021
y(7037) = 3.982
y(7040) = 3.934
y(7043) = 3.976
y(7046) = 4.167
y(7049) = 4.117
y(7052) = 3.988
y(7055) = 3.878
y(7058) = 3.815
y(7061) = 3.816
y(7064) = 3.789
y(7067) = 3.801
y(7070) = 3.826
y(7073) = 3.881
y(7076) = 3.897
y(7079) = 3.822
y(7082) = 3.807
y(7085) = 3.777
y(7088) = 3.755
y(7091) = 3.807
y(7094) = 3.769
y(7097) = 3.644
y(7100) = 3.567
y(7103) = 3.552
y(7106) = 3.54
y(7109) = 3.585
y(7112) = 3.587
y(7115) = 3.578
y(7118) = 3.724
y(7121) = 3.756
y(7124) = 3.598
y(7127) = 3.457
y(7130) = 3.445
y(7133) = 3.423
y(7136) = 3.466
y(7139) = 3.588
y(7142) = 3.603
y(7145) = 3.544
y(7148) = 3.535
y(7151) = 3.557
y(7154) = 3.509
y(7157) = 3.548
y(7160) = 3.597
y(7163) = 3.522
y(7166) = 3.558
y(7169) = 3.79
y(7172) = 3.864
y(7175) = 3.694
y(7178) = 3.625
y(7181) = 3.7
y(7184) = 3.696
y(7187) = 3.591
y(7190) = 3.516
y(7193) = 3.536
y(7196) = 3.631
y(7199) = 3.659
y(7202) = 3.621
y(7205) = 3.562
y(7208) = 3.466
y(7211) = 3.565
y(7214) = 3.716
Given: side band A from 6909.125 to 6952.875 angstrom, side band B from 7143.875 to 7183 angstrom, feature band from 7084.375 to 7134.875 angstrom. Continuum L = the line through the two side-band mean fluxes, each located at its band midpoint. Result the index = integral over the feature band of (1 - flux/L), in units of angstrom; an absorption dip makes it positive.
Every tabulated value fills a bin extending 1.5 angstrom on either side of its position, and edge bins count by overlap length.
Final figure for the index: 1.7 angstrom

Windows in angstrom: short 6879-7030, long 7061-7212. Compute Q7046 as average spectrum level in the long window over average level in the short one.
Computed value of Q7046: 0.9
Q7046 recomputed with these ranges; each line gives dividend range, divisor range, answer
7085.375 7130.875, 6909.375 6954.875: 0.87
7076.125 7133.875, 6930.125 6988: 0.88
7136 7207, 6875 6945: 0.90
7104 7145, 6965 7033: 0.89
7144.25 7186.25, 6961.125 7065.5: 0.91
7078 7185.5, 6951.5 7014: 0.89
